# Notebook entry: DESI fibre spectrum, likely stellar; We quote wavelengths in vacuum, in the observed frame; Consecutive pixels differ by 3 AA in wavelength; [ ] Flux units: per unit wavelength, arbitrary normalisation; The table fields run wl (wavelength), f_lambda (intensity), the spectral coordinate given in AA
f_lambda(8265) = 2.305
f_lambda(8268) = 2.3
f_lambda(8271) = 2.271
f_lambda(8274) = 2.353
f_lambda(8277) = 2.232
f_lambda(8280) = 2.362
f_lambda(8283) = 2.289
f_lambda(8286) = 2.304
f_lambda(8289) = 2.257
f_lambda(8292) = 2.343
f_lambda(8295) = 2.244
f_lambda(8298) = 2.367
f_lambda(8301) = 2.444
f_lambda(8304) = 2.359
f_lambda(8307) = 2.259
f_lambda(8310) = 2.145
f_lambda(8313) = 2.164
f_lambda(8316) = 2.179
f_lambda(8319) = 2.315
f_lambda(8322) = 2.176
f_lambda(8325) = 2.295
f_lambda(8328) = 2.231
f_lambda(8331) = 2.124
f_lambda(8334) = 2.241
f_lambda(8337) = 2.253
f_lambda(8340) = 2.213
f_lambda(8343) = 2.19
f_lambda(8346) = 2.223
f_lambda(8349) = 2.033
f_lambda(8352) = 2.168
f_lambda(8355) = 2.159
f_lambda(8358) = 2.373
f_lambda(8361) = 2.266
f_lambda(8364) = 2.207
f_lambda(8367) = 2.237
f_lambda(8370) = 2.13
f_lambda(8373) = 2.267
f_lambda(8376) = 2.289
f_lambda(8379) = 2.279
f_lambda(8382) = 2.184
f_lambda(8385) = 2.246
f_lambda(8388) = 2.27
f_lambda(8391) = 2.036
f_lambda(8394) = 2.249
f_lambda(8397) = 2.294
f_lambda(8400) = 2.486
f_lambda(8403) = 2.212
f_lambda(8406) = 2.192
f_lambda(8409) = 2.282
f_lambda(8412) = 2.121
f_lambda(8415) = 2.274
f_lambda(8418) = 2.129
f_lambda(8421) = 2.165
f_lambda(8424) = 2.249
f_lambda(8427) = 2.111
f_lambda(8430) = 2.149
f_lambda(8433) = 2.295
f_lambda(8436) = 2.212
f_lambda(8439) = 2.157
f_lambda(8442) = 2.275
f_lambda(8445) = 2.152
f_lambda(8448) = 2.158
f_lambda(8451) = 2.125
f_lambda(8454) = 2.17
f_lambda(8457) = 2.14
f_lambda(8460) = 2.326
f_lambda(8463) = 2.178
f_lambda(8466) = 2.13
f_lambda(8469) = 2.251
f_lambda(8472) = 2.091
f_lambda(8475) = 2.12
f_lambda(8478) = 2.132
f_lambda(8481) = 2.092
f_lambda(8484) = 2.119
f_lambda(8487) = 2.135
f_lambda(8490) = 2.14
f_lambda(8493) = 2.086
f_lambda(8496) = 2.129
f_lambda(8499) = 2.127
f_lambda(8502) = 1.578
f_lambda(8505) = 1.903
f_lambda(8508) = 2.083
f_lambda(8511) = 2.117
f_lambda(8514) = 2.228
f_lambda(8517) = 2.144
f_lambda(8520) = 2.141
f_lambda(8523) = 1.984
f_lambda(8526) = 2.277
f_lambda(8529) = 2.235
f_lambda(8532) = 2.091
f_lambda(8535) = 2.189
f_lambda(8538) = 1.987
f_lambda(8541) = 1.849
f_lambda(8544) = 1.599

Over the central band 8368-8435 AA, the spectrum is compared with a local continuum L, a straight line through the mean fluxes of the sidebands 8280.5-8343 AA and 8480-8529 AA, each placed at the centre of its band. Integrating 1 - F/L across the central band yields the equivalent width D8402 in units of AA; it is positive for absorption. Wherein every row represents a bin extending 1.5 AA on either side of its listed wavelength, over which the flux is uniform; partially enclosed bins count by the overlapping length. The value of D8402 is -1.4 AA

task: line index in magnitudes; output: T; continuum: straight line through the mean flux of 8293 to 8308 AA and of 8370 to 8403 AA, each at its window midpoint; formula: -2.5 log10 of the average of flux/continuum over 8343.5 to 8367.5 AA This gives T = 0.04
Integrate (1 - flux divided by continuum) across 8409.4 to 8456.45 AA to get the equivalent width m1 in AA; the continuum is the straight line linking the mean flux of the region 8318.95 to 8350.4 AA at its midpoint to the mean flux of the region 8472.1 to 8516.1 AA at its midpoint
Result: -1.4 AA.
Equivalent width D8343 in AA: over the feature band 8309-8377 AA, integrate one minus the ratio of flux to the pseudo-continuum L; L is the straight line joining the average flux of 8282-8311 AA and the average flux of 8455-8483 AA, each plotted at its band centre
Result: 1.6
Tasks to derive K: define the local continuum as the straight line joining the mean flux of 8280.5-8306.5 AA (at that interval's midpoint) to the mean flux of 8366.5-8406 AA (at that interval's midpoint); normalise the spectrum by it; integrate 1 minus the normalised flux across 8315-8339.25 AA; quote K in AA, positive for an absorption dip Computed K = 0.7 AA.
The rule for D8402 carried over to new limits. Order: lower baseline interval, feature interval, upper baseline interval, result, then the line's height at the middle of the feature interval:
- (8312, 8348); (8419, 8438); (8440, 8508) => -0.4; 2.15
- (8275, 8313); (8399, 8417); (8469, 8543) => -0.6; 2.18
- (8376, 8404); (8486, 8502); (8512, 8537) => 0.8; 2.18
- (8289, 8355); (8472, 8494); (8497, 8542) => -0.2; 2.1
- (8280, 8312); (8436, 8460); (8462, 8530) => -0.3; 2.15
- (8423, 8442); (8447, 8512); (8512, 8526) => 1.9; 2.17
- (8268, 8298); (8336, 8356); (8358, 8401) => 0.8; 2.27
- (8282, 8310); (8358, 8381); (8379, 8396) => -0.2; 2.23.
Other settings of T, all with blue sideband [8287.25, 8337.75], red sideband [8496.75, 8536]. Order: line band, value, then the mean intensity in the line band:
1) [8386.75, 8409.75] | -0.032 mag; 2.25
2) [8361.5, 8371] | 0.005 mag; 2.2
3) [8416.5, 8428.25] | 0.000 mag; 2.16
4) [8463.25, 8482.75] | -0.009 mag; 2.14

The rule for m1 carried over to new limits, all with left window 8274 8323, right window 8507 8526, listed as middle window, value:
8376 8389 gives -0.15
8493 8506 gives 1.15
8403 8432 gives 0.12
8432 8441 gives -0.14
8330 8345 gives 0.31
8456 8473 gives -0.19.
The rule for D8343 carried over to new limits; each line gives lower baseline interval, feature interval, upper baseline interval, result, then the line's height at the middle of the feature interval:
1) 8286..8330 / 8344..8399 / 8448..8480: 0.18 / 2.23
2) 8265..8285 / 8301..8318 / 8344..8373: 0.13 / 2.26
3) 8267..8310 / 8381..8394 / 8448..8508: 0.06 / 2.2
